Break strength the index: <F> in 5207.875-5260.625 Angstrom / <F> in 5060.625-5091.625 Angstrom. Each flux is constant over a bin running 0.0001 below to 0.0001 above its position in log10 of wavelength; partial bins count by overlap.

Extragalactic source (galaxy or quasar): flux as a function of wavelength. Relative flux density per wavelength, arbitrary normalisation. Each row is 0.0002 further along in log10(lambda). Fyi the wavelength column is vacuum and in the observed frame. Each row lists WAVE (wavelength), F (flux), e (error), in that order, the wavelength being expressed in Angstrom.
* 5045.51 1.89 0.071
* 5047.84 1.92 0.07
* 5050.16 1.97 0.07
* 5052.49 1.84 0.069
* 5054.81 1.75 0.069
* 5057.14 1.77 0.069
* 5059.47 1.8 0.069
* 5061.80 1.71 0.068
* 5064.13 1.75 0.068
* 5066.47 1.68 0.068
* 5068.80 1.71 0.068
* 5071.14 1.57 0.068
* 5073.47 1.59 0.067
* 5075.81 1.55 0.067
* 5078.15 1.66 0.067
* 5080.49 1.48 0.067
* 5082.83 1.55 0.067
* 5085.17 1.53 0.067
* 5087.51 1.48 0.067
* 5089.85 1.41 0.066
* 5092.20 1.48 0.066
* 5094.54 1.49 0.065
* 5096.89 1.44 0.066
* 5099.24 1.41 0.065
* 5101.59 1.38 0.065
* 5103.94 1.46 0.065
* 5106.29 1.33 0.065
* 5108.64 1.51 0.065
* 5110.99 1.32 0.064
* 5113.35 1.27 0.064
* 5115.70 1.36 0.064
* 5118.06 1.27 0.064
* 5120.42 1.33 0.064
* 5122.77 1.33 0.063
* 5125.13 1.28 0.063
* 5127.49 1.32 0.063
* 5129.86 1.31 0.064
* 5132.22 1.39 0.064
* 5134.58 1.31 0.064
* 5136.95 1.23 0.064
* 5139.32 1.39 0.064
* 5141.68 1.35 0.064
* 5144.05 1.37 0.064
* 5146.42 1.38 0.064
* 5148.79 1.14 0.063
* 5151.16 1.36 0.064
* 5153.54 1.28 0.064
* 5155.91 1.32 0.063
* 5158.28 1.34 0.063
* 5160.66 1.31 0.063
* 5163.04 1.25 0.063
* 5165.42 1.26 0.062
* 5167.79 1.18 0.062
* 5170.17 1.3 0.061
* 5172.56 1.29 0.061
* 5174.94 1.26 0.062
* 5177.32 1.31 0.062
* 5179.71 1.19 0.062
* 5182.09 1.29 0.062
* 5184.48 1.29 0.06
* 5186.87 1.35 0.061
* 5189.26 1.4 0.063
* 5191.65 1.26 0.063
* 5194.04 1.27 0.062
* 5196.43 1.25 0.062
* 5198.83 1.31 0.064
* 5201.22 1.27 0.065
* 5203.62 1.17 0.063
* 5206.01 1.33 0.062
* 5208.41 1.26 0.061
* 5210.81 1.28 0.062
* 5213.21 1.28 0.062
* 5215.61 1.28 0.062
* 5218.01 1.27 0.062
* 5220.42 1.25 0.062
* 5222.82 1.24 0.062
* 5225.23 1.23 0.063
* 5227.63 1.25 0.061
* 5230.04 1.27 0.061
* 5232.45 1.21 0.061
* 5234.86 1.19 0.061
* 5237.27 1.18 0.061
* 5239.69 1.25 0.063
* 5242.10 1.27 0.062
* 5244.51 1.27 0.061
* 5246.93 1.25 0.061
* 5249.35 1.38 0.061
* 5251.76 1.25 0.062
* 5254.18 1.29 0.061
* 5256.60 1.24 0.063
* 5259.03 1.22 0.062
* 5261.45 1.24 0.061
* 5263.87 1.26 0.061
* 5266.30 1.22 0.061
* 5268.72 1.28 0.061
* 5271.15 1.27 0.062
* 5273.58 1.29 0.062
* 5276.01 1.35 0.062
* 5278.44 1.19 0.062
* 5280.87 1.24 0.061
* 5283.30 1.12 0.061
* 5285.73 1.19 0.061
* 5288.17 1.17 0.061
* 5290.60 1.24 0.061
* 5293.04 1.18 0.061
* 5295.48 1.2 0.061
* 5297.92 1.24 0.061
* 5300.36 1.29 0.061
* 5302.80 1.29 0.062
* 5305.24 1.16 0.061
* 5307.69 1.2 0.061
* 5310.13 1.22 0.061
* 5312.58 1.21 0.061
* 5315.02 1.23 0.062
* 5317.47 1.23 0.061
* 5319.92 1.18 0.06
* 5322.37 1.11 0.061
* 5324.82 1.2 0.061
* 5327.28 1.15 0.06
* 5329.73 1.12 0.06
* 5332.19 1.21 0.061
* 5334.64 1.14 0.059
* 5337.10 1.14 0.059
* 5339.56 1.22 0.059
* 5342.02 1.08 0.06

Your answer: 0.79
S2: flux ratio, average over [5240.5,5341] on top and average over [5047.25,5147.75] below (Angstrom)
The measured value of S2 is 0.8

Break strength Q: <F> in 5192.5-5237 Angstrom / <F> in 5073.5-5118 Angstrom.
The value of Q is 0.87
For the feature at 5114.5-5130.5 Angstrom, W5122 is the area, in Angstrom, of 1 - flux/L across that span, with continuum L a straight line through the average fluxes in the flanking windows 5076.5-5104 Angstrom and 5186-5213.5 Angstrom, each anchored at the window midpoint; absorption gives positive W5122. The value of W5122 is 1.2 Angstrom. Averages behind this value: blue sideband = 1.48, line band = 1.31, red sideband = 1.29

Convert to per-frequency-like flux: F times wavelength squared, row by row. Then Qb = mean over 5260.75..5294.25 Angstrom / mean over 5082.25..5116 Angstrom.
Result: 0.92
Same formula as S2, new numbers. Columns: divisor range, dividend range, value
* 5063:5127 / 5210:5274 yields 0.86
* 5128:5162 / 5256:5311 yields 0.93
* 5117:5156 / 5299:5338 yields 0.91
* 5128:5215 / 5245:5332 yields 0.95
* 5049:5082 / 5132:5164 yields 0.77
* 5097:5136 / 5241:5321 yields 0.92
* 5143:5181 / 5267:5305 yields 0.96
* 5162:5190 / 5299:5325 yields 0.95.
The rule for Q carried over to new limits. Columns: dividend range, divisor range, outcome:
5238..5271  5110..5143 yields 0.96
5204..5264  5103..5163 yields 0.95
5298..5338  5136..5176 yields 0.92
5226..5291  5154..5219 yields 0.97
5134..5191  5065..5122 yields 0.88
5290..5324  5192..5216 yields 0.95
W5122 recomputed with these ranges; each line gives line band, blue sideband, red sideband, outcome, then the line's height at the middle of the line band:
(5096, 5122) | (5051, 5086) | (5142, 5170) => 2.2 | 1.49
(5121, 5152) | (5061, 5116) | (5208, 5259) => 2.2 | 1.42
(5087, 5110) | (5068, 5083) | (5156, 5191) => 1.2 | 1.52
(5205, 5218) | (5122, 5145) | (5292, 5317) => 0.0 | 1.28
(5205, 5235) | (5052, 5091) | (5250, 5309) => 2.0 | 1.35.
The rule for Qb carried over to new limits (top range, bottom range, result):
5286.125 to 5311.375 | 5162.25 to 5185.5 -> 1.01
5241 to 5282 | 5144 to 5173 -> 1.02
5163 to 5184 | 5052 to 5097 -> 0.81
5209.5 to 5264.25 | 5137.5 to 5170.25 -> 1.00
